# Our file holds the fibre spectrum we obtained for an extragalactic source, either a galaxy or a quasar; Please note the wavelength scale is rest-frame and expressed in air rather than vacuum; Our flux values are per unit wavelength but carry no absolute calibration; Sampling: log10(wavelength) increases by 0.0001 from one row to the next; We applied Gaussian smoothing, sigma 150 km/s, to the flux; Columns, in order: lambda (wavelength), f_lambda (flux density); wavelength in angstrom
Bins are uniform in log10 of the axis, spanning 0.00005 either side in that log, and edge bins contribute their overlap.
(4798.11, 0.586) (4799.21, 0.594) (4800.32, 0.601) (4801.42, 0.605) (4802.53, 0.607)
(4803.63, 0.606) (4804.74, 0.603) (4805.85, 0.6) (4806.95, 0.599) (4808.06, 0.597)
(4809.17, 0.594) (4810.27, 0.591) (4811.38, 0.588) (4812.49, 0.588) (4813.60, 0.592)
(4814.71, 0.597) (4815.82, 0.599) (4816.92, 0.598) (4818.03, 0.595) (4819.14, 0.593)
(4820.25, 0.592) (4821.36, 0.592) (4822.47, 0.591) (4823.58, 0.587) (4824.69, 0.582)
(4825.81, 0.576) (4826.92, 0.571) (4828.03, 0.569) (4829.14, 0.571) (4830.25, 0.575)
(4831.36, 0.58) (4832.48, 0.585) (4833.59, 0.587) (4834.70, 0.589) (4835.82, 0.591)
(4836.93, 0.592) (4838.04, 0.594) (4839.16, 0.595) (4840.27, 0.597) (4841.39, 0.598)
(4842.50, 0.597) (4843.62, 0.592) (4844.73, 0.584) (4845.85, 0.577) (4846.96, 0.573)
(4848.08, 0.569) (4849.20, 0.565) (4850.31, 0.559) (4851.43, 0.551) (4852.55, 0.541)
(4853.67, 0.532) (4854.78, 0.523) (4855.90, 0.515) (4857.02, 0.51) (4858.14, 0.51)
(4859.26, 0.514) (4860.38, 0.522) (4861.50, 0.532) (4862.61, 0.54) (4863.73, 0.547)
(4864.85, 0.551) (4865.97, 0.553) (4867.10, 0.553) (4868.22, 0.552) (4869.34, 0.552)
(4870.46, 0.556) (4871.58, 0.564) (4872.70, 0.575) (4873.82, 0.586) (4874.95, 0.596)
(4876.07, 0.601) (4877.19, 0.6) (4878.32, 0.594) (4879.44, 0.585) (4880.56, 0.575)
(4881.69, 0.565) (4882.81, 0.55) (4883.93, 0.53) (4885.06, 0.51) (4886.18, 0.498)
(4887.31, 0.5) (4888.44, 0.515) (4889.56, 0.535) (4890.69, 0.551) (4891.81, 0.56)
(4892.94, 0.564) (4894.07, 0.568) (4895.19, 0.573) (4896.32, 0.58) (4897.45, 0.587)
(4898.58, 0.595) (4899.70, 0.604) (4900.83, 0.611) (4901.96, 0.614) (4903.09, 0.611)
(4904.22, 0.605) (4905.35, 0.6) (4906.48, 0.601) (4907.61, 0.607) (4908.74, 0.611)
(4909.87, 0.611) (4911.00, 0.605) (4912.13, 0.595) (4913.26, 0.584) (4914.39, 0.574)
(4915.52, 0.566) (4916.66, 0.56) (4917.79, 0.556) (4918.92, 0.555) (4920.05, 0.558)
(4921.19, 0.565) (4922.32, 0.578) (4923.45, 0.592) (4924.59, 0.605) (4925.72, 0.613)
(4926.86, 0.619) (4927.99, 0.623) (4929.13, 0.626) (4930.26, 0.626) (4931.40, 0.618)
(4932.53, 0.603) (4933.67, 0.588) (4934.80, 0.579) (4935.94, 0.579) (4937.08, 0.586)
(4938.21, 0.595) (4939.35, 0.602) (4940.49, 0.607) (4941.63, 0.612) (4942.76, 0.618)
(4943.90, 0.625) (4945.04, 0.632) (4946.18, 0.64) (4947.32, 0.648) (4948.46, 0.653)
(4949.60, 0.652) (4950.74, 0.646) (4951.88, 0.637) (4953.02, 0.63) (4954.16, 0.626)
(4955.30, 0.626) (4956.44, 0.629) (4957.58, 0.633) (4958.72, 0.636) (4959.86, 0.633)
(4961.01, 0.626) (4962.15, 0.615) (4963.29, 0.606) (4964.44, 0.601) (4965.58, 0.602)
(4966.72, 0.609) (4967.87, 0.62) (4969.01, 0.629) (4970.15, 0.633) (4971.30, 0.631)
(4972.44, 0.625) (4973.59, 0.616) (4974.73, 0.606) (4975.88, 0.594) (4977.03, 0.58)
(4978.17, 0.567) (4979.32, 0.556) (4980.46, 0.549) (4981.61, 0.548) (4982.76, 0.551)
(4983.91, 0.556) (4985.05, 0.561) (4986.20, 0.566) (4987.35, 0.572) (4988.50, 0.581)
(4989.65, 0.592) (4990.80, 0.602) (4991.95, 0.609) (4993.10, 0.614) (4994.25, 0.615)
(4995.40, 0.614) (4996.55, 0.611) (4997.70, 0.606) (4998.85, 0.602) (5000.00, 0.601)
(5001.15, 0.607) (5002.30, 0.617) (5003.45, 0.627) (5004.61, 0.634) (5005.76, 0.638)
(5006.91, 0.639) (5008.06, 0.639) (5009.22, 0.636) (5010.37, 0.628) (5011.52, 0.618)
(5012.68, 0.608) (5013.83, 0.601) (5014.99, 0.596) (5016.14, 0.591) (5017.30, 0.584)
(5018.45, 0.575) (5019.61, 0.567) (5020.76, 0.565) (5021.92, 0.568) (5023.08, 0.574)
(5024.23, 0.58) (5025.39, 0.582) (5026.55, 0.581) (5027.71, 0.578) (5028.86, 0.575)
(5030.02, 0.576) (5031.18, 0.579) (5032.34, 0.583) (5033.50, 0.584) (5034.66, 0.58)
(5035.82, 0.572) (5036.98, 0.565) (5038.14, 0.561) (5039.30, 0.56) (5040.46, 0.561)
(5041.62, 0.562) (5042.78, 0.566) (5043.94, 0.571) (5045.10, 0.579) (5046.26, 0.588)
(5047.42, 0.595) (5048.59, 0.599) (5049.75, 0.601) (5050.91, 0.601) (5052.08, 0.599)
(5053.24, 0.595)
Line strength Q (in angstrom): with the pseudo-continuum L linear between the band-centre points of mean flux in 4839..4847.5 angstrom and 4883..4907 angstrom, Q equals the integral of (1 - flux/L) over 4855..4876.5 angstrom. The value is 1.2 angstrom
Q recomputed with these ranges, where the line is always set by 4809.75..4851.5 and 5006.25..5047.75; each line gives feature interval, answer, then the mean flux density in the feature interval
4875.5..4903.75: 0.87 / 0.567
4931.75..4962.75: -1.87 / 0.621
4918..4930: -0.16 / 0.593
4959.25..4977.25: -0.91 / 0.615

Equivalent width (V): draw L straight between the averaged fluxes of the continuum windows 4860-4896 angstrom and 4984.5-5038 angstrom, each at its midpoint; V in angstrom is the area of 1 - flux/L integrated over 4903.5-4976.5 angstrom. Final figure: -4.5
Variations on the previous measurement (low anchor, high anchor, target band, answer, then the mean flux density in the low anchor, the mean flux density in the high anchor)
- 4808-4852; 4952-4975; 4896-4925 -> 0.85 angstrom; 0.585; 0.622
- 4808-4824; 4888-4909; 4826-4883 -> 2.21 angstrom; 0.593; 0.584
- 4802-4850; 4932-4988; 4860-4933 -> 2.75 angstrom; 0.589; 0.607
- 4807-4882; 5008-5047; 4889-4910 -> -0.47 angstrom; 0.573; 0.583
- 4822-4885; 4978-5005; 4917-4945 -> -0.87 angstrom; 0.566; 0.59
